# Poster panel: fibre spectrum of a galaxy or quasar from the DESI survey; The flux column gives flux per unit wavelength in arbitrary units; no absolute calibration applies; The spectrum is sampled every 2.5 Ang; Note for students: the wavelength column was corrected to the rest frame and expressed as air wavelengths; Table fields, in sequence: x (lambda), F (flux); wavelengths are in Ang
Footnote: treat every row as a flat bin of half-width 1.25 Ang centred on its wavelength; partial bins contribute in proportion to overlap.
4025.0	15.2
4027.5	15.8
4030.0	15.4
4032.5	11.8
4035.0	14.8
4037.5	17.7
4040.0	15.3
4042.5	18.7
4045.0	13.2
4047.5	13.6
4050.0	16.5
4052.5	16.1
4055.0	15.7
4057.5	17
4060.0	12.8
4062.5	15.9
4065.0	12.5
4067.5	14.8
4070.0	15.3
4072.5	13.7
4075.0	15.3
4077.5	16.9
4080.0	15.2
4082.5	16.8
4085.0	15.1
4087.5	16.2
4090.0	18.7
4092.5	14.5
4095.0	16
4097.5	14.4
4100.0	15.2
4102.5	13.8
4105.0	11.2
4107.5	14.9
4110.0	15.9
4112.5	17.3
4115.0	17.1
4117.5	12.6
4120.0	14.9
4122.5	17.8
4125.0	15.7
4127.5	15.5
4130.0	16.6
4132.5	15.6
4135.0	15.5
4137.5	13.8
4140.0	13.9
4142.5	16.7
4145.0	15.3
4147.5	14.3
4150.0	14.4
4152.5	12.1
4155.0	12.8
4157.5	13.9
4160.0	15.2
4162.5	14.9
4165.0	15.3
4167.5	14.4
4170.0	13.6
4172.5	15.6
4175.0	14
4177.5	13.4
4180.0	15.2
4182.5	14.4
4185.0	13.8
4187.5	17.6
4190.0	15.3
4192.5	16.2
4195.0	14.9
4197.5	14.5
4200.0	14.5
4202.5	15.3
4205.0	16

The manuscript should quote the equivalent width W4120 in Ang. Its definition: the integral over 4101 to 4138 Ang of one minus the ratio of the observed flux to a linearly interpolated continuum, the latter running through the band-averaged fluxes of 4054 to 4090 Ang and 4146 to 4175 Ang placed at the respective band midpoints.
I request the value -1.3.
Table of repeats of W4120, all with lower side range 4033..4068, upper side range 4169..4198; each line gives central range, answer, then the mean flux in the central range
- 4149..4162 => 1.07 Ang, 13.7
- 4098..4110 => 0.86 Ang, 14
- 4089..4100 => -0.45 Ang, 15.8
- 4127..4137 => -0.42 Ang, 15.7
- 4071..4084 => -0.32 Ang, 15.6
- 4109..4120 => -0.39 Ang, 15.6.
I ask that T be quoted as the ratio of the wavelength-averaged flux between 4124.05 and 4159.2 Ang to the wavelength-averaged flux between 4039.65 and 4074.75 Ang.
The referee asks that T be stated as 0.98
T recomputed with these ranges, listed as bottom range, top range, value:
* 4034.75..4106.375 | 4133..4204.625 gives 0.96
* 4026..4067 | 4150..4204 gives 0.96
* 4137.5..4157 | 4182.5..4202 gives 1.07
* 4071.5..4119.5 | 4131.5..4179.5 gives 0.94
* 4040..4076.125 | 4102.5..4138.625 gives 1.01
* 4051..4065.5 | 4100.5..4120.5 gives 0.97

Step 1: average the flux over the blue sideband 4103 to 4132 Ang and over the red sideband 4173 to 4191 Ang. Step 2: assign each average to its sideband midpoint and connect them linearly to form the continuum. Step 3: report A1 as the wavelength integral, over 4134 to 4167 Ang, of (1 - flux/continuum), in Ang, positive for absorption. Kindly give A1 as 1.4 Ang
